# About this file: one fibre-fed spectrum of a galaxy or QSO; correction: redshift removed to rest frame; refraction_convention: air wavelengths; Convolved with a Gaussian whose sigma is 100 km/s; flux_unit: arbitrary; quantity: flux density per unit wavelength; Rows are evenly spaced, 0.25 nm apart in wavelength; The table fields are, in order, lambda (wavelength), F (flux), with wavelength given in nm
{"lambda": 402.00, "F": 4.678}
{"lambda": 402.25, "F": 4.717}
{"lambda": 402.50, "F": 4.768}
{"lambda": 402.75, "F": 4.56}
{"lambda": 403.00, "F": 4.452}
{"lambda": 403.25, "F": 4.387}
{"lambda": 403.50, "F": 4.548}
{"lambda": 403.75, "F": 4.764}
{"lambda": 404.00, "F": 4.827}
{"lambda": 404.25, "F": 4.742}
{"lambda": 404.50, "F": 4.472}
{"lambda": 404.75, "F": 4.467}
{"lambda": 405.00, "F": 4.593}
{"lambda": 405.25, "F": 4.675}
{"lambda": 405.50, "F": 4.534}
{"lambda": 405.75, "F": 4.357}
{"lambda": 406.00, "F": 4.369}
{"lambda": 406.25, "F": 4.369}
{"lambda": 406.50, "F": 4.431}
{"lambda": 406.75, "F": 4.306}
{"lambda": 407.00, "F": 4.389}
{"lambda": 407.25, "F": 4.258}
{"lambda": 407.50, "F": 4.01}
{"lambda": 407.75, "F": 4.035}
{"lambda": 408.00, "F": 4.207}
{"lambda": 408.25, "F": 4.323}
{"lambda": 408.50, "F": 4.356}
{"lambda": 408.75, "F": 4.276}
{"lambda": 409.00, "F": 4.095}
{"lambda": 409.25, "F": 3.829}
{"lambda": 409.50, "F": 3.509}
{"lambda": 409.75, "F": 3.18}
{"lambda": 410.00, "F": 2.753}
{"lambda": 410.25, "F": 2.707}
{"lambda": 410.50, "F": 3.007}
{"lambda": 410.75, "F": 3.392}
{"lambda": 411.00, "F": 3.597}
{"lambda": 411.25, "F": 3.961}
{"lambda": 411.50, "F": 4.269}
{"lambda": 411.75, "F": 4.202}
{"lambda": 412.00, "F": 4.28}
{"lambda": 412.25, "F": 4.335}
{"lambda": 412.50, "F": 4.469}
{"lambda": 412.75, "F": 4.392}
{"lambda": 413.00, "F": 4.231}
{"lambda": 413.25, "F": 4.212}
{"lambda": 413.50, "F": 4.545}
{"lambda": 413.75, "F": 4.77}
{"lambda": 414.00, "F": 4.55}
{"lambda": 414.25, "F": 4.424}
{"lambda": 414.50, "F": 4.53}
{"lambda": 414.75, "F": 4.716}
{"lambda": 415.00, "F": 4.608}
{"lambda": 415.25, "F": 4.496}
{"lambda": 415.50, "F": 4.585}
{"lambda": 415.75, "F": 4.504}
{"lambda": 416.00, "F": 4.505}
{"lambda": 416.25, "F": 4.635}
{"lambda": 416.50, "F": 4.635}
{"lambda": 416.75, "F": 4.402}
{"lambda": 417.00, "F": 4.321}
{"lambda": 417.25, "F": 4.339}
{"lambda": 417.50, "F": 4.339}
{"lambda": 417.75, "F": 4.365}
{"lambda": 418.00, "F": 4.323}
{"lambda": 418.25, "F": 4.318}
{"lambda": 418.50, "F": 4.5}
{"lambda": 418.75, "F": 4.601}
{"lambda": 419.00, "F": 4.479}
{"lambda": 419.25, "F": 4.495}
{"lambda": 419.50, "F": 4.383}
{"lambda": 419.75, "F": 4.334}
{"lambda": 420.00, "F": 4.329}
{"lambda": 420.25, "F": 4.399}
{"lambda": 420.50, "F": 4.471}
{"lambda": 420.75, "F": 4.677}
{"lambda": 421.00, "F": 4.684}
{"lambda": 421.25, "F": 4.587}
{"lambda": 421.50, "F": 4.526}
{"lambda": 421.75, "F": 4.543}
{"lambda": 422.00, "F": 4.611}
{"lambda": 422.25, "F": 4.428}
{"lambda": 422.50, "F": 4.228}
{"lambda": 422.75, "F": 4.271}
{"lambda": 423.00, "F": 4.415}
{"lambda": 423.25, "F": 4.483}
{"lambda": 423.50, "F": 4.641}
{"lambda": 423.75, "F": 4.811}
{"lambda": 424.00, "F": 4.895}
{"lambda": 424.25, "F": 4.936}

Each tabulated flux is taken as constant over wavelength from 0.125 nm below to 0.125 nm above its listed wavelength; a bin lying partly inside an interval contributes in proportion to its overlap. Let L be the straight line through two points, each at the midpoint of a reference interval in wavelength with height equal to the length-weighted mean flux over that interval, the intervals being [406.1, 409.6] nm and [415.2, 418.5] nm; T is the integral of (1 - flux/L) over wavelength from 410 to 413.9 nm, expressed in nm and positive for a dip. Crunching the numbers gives 0.29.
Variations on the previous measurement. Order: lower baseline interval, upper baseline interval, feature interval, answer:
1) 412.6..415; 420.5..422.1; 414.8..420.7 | 0.11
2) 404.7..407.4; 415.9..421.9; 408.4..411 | 0.55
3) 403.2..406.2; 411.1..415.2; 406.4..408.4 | 0.12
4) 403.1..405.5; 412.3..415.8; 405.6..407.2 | 0.07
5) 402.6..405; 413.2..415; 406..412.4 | 0.89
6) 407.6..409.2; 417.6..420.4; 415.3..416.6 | -0.07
